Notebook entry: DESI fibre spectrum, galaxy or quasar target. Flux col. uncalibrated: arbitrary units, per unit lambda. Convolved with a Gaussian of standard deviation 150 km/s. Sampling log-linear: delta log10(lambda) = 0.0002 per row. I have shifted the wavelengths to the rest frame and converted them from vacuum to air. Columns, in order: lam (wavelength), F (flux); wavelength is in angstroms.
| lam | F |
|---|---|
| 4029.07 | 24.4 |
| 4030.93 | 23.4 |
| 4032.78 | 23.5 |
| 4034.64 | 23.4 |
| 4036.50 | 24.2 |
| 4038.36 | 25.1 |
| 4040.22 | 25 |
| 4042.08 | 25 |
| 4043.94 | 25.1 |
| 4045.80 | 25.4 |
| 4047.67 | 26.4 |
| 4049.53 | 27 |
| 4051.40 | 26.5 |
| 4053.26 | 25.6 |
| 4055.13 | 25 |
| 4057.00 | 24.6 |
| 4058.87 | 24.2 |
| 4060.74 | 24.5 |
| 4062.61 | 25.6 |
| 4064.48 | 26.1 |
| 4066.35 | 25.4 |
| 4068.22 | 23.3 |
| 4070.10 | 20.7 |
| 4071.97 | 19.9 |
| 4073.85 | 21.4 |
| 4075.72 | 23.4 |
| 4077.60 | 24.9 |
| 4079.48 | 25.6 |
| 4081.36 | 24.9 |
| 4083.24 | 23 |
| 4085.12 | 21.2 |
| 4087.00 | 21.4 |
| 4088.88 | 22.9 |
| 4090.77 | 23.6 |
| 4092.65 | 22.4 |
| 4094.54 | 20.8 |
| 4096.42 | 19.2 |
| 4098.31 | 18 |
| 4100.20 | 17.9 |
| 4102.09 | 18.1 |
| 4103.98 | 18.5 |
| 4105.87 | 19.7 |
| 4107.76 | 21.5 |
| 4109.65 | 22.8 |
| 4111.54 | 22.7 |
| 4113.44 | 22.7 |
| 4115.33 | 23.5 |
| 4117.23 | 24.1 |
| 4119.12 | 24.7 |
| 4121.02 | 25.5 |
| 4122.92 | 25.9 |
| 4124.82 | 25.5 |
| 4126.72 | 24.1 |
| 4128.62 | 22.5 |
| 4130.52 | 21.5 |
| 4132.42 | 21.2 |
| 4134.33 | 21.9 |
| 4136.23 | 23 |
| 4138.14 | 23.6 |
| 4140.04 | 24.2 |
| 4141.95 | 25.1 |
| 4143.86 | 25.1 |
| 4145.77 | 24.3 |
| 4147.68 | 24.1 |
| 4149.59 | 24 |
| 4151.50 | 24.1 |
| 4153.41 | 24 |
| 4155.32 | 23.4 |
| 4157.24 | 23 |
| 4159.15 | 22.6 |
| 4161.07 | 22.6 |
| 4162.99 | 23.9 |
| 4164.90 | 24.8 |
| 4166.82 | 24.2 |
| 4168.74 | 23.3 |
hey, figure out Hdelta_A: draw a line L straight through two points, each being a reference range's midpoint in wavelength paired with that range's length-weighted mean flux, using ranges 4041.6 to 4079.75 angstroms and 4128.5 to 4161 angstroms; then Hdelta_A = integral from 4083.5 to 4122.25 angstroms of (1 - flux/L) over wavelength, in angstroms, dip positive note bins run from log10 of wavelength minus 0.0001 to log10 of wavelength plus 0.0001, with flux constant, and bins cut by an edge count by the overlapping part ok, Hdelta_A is 3.77 angstroms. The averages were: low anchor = 24.5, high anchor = 23.4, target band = 21.6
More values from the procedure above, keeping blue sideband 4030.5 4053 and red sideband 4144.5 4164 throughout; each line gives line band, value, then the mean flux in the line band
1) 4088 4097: 0.94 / 21.9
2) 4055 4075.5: 0.94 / 23.6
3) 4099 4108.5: 2.04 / 19.1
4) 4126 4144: 0.57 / 23.1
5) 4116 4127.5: -0.43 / 24.9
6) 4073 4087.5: 0.76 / 23.3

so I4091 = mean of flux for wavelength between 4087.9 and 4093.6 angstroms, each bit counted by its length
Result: 22.9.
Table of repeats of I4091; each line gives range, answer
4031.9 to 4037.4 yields 23.7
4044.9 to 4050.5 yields 26.2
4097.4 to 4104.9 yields 18.1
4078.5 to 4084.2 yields 24.5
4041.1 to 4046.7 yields 25.2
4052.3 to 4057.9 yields 25.1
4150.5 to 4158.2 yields 23.6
